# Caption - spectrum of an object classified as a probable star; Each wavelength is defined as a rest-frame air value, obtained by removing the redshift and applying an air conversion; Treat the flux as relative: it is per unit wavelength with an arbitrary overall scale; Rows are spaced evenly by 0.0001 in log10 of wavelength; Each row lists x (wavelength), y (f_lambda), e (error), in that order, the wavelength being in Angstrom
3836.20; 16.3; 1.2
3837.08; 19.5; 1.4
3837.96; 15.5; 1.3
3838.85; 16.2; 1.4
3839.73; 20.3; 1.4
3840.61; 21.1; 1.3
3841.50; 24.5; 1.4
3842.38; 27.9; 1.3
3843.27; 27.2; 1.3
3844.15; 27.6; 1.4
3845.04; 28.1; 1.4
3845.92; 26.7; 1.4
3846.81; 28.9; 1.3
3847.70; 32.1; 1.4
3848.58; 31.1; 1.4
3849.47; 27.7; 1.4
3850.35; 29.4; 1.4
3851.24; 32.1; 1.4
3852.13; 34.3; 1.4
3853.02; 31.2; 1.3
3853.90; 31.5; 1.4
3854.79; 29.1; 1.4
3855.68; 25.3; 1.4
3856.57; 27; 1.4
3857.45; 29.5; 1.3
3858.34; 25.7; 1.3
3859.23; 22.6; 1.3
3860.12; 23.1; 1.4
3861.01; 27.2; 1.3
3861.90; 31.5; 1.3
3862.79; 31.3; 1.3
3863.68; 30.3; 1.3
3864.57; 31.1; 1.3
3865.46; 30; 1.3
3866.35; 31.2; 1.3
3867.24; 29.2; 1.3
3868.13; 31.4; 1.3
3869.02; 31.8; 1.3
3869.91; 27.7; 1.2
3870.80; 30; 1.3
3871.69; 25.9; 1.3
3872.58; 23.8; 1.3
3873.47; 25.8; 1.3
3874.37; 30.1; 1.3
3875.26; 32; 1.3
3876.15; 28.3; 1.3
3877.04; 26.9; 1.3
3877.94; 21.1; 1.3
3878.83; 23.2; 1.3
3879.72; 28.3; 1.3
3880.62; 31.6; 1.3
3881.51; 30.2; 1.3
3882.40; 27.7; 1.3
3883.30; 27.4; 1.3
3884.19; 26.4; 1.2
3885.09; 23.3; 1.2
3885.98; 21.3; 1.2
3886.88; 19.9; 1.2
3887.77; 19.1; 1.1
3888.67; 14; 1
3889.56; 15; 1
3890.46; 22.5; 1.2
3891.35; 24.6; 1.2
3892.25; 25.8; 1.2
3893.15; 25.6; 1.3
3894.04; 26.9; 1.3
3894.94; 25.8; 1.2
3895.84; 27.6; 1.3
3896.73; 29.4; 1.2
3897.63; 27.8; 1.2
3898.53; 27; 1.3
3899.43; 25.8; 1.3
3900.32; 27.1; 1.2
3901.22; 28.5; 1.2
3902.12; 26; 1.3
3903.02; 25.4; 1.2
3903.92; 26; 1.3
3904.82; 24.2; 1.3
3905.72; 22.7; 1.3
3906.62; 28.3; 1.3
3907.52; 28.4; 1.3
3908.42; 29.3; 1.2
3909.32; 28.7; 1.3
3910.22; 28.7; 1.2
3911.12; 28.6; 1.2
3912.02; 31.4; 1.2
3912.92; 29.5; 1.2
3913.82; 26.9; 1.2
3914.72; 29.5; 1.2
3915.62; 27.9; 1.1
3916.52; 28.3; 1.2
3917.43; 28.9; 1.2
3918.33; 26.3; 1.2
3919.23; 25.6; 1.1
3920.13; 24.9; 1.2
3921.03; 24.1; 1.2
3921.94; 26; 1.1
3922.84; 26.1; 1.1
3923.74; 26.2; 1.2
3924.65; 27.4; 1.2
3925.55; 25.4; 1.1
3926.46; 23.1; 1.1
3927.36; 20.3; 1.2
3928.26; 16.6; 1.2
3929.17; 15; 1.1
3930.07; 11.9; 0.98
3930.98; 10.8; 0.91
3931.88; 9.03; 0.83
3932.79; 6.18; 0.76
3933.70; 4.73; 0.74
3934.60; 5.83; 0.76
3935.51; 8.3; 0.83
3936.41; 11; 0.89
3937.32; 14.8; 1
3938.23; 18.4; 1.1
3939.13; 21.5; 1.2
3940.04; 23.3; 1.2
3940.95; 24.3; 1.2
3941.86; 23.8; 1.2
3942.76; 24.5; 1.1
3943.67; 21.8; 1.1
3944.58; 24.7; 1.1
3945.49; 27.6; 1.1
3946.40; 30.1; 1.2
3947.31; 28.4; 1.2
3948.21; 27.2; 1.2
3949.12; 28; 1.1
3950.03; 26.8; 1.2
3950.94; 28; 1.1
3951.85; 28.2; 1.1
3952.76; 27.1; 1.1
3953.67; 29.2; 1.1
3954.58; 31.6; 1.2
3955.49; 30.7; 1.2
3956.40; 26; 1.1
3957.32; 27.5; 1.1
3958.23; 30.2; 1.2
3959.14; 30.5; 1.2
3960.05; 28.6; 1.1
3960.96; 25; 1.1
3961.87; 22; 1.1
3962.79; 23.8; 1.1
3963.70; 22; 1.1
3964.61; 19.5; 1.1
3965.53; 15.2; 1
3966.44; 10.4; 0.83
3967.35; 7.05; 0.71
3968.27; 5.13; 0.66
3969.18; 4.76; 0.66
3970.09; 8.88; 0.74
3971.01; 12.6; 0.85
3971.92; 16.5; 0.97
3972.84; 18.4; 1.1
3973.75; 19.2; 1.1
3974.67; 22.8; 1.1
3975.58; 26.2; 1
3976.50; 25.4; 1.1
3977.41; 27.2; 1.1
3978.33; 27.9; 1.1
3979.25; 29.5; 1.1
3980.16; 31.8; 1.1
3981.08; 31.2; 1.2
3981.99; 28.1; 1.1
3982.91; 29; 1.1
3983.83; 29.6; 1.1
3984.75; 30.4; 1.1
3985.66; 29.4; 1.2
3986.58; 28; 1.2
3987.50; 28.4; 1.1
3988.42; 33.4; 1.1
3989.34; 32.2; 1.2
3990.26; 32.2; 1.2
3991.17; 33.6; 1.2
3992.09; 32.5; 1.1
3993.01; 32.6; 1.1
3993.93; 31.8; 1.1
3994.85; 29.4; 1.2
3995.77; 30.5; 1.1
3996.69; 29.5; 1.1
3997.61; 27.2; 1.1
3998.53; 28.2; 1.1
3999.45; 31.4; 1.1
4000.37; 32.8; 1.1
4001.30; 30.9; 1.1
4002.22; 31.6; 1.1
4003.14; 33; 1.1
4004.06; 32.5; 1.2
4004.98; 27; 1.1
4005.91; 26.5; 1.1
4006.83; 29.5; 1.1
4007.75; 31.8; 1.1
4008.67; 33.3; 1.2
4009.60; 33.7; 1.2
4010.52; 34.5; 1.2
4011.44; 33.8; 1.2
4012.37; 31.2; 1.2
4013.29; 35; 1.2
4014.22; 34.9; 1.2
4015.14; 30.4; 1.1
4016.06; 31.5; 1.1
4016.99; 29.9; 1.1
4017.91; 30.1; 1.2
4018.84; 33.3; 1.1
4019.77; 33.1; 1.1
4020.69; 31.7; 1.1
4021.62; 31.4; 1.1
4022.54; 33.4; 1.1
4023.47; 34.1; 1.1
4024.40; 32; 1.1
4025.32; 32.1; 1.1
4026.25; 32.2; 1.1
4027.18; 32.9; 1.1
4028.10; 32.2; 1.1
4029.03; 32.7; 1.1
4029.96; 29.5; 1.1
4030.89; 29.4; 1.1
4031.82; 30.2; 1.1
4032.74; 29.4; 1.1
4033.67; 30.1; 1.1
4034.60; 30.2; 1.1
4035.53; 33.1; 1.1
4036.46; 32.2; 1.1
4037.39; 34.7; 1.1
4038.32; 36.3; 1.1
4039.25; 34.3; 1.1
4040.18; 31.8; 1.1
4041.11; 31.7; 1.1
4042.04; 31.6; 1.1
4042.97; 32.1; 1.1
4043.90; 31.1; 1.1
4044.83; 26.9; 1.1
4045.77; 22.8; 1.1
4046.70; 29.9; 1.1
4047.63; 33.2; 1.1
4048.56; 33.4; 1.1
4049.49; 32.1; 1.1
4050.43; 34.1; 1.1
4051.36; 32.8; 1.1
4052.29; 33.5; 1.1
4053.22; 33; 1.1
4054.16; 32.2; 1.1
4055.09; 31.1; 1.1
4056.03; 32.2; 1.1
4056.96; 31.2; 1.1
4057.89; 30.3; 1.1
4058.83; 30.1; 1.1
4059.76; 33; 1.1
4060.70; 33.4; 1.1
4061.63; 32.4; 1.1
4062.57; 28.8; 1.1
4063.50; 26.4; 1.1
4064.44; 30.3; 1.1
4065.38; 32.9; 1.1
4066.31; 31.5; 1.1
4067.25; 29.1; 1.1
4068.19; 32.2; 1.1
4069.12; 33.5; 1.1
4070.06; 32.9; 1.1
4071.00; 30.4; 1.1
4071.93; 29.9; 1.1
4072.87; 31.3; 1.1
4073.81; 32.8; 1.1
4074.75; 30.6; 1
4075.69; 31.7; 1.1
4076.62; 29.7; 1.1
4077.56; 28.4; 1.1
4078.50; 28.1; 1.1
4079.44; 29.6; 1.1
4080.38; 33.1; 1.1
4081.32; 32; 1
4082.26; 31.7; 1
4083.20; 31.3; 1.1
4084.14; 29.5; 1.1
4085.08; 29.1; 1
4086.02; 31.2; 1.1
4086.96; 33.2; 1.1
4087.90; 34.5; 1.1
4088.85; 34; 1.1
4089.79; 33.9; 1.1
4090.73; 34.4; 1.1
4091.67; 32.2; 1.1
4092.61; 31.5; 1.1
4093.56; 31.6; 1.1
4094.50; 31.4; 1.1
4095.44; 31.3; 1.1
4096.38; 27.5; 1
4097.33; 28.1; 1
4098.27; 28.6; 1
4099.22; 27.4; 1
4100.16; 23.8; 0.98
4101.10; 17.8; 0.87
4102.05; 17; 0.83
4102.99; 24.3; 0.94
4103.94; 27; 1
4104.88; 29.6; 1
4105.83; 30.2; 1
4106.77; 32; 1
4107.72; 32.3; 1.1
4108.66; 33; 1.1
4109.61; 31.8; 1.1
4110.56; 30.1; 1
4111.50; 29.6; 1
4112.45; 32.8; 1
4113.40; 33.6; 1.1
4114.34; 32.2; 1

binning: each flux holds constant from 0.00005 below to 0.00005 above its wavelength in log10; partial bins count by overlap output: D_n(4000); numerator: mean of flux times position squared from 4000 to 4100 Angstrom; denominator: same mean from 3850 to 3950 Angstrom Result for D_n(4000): 1.36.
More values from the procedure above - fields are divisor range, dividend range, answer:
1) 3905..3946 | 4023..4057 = 1.52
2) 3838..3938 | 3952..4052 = 1.22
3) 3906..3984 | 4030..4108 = 1.43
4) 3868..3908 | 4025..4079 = 1.31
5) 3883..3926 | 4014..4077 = 1.31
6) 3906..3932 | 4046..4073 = 1.37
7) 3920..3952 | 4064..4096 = 1.64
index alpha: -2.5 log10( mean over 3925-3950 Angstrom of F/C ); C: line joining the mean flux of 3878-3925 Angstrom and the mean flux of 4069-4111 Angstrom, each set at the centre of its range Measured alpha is 0.38 mag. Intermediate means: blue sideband 26.1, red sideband 30.1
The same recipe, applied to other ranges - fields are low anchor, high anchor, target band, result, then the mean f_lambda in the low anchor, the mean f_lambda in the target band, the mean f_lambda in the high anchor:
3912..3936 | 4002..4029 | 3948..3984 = 0.11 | 20.8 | 23.4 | 32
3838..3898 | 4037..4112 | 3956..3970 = 0.41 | 26.8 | 19.5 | 30.7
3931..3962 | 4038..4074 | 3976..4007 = -0.15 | 22.6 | 30.1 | 31.5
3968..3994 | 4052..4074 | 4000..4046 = -0.11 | 25.5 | 31.7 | 31.4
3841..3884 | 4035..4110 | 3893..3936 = 0.22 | 28.5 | 23.6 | 30.8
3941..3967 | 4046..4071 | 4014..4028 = -0.10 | 25.6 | 32.2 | 31.6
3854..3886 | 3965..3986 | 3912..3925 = -0.10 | 27.9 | 27.1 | 21.1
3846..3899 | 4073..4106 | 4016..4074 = -0.09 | 27.2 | 31.6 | 29.7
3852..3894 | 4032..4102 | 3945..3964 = 0.04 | 26.8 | 27.6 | 30.9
